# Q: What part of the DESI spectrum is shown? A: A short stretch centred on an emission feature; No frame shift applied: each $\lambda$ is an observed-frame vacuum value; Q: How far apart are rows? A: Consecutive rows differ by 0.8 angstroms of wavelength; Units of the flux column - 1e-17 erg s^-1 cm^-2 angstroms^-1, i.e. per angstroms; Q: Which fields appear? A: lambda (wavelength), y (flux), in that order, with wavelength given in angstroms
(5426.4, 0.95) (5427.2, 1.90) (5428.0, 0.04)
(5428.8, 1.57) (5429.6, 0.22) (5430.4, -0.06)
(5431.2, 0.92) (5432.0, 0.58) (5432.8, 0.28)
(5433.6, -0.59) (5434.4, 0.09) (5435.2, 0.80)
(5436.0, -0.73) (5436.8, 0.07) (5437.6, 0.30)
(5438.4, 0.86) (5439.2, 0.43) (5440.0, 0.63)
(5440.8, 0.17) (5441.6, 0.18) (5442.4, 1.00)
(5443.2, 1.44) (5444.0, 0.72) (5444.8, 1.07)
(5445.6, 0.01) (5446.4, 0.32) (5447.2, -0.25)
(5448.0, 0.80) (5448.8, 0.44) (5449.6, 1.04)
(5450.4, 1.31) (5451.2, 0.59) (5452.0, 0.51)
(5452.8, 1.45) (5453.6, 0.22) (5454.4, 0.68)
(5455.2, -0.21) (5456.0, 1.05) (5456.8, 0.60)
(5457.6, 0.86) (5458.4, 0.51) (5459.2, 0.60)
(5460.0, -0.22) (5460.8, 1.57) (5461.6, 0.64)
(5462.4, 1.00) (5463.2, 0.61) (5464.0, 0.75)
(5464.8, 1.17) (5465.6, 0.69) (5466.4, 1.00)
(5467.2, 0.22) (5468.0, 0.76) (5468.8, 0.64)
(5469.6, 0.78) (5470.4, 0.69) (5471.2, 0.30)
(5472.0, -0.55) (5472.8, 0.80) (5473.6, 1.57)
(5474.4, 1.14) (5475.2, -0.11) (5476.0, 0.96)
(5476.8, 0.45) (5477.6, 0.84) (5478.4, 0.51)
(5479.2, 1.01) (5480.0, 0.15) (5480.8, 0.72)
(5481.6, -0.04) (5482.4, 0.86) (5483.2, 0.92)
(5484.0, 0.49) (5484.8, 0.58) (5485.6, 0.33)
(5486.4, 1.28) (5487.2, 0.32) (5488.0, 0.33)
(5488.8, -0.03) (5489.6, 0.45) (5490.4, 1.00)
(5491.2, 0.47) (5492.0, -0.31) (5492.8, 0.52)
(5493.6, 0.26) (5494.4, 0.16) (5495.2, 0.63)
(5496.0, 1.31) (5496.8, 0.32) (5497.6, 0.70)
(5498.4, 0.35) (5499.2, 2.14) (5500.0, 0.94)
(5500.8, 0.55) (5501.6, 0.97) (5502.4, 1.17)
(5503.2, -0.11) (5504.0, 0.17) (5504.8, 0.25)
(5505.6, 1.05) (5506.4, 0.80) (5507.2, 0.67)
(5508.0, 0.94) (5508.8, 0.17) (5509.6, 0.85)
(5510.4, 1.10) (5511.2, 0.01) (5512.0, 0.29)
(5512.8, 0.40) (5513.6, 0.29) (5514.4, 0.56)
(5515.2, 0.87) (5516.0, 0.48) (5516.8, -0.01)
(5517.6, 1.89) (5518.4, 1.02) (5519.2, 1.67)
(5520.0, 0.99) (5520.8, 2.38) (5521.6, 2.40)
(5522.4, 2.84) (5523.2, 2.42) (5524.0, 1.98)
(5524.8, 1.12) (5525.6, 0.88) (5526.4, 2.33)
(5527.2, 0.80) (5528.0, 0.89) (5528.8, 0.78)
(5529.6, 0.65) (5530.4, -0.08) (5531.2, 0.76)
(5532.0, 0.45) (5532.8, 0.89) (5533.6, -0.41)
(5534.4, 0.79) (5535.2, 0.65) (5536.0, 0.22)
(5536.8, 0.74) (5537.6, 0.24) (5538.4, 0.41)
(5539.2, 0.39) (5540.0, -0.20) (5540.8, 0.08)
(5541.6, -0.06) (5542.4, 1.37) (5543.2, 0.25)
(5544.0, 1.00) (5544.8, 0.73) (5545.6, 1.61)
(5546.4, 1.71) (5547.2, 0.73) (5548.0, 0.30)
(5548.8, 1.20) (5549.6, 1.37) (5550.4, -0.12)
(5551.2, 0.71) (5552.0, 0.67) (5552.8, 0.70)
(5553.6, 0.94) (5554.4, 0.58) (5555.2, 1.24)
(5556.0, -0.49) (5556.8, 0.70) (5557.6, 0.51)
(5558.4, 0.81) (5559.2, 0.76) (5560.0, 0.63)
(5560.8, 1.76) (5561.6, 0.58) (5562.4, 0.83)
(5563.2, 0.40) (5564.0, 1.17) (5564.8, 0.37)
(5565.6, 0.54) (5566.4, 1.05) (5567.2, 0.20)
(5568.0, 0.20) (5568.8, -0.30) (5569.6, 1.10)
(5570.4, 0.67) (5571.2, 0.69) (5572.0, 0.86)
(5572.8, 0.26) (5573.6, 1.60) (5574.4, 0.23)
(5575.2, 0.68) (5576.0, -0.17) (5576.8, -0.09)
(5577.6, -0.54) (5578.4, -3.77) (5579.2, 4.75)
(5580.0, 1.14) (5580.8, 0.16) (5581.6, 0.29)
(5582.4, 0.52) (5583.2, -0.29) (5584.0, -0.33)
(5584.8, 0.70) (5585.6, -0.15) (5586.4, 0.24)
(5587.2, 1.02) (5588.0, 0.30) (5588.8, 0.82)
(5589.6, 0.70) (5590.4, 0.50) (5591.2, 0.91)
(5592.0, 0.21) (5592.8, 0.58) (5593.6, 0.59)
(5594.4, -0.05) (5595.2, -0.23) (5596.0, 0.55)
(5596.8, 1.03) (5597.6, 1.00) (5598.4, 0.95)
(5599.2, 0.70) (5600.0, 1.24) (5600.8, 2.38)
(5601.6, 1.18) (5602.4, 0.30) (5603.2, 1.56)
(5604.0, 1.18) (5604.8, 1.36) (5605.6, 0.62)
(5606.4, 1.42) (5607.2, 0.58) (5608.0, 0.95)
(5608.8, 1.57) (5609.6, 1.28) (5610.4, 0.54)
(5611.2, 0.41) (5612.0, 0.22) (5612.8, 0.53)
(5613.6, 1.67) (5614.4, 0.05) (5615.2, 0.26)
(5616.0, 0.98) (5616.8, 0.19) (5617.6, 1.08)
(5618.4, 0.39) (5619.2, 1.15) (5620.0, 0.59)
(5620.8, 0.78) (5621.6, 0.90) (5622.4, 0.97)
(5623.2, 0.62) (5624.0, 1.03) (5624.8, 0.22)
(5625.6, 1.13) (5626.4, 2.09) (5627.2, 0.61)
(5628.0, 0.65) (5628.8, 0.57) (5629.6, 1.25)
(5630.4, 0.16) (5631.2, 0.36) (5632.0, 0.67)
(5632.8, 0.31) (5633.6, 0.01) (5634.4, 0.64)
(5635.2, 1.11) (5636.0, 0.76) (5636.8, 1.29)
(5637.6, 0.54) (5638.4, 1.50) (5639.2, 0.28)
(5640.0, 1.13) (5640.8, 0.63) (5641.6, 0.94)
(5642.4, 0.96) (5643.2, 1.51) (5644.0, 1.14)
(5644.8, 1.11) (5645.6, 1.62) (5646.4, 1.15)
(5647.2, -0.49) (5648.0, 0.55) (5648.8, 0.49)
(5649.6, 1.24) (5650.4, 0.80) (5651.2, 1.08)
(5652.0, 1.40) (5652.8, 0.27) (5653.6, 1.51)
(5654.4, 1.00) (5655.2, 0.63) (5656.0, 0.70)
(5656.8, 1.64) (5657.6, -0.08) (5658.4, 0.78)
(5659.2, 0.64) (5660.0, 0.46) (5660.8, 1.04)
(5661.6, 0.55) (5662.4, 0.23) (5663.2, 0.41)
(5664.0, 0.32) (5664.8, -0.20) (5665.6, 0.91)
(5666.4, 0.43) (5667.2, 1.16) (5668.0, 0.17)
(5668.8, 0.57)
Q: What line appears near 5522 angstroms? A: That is [O II] 3727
